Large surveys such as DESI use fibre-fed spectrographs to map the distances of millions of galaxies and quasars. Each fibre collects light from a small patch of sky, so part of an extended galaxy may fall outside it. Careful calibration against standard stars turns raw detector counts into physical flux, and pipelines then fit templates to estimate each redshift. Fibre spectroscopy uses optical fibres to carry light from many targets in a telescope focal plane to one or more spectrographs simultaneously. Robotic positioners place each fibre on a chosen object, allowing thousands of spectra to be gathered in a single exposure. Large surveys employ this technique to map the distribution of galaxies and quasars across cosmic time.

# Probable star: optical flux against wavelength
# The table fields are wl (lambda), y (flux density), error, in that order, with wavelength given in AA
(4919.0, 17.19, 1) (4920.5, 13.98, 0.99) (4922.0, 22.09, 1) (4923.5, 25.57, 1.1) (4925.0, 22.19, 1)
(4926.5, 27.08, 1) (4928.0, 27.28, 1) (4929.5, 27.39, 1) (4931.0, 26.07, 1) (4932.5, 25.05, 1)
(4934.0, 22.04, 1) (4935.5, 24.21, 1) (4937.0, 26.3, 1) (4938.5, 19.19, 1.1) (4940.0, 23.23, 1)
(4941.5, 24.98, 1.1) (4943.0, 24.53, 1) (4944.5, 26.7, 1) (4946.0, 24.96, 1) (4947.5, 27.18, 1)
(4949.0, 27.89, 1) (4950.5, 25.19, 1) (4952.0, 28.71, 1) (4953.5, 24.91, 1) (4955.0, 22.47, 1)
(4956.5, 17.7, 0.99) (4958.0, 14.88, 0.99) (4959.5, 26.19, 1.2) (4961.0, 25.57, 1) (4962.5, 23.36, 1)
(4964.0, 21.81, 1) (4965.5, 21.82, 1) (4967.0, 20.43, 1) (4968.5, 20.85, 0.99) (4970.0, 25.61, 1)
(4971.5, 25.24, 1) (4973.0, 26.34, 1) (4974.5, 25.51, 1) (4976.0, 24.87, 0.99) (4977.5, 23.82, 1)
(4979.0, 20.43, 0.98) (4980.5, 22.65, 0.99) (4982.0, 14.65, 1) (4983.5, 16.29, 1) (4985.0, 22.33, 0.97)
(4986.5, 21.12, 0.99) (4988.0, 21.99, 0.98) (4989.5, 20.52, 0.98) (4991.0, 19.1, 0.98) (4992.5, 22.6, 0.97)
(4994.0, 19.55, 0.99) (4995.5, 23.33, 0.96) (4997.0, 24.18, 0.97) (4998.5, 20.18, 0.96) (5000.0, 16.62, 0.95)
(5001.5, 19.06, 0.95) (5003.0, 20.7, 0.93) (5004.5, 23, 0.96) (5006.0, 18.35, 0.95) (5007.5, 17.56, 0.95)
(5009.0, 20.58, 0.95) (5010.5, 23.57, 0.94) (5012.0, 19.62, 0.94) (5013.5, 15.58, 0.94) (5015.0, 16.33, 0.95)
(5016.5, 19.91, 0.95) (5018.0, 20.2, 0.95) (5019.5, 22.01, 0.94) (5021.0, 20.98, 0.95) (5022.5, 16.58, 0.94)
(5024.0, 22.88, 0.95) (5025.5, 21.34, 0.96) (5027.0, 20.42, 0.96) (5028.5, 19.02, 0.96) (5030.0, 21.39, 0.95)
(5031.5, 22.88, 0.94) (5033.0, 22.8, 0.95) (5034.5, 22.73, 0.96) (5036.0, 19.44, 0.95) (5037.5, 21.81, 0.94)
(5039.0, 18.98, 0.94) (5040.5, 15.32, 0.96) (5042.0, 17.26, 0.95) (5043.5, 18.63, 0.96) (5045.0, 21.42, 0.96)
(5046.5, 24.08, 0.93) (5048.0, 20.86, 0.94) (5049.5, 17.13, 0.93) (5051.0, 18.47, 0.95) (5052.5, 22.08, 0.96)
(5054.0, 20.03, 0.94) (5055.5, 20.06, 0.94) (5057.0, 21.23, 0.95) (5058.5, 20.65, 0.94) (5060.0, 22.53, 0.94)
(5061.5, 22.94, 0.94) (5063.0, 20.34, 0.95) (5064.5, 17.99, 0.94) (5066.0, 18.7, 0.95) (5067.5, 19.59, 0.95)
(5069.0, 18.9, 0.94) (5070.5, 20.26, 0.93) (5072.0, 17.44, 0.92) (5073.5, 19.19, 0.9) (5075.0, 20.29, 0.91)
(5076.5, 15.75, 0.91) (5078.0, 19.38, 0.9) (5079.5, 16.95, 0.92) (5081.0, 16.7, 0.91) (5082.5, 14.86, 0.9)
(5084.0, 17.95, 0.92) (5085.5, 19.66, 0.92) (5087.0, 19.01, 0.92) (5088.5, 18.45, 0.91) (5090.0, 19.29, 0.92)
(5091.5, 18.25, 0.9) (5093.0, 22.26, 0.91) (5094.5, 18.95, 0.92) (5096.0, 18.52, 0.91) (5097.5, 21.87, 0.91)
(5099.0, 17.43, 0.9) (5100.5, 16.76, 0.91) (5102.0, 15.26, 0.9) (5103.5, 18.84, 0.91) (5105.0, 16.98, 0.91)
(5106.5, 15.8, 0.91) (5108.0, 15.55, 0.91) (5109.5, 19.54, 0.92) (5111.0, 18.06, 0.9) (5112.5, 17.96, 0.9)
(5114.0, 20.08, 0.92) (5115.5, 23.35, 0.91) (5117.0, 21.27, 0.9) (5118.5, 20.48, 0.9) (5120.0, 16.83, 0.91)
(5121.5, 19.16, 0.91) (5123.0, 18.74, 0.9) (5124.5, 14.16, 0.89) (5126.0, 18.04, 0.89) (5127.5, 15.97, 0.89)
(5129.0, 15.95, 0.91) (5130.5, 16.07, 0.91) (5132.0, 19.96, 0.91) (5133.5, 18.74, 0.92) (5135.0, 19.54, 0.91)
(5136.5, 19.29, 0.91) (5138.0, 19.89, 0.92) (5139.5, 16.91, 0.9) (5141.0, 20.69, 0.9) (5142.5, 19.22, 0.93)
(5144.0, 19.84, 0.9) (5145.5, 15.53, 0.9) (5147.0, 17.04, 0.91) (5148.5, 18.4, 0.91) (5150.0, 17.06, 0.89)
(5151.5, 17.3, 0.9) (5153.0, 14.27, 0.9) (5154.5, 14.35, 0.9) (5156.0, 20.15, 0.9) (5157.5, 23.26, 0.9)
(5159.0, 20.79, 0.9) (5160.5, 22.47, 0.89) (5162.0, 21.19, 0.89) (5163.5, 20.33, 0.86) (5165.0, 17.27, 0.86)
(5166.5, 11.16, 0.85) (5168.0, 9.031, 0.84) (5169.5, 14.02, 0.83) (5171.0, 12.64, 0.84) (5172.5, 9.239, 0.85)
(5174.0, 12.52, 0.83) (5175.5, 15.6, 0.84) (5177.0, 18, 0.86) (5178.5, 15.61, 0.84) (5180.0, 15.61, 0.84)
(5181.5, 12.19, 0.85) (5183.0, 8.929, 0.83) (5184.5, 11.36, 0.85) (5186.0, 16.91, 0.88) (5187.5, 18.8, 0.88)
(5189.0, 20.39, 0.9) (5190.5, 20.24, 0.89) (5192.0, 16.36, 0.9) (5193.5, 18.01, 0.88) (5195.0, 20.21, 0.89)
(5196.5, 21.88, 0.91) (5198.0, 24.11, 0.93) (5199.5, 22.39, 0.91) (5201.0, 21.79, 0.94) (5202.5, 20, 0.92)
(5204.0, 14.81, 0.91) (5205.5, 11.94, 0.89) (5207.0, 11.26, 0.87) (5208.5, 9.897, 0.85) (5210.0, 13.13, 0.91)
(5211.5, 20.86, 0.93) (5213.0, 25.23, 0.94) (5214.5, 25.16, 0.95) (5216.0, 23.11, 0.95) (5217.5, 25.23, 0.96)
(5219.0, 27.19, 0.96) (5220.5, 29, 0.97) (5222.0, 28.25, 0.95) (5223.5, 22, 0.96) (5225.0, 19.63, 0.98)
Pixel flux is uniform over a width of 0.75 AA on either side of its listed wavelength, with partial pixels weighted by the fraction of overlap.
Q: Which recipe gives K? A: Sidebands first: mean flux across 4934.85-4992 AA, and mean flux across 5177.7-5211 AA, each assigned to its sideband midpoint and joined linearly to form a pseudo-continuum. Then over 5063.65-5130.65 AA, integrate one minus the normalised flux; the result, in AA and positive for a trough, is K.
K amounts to 3.5 AA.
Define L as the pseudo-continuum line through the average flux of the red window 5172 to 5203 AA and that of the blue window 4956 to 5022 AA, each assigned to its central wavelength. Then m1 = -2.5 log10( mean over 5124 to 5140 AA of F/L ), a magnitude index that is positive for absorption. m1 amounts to 0.03 mag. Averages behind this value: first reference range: 21.1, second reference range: 17.2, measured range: 17.8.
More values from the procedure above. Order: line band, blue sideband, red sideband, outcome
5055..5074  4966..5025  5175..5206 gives -0.017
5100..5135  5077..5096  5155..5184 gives -0.037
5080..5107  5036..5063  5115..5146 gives 0.065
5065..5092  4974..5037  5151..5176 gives 0.013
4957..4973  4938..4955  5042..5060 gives 0.076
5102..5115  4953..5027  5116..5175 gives 0.029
